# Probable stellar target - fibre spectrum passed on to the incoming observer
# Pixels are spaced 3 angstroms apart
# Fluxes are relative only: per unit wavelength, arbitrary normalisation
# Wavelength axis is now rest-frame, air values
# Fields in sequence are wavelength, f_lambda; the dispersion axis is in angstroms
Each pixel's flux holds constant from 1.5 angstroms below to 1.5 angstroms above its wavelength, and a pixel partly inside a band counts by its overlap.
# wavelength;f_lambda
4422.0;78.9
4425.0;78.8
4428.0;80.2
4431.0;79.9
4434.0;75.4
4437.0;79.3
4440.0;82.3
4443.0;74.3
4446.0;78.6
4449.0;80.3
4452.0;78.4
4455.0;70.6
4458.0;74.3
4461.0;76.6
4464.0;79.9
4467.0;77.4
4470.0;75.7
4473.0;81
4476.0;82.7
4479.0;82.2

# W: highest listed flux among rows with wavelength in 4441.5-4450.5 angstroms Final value 80.3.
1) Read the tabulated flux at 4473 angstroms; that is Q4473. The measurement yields 81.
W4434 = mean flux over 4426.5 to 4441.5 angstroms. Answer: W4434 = 79.4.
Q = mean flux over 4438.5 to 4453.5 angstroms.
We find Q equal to 78.8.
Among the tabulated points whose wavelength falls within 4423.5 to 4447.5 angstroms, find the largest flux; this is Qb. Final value 82.3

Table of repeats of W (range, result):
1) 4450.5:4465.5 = 79.9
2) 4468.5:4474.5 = 81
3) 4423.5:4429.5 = 80.2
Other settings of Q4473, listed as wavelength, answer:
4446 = 78.6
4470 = 75.7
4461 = 76.6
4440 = 82.3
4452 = 78.4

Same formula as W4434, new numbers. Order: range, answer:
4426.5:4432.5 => 80.1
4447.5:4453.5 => 79.4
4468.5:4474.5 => 78.4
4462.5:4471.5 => 77.7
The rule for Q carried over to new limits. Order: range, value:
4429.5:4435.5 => 77.7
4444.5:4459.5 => 76.4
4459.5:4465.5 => 78.2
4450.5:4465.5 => 76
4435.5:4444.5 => 78.6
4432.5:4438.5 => 77.4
